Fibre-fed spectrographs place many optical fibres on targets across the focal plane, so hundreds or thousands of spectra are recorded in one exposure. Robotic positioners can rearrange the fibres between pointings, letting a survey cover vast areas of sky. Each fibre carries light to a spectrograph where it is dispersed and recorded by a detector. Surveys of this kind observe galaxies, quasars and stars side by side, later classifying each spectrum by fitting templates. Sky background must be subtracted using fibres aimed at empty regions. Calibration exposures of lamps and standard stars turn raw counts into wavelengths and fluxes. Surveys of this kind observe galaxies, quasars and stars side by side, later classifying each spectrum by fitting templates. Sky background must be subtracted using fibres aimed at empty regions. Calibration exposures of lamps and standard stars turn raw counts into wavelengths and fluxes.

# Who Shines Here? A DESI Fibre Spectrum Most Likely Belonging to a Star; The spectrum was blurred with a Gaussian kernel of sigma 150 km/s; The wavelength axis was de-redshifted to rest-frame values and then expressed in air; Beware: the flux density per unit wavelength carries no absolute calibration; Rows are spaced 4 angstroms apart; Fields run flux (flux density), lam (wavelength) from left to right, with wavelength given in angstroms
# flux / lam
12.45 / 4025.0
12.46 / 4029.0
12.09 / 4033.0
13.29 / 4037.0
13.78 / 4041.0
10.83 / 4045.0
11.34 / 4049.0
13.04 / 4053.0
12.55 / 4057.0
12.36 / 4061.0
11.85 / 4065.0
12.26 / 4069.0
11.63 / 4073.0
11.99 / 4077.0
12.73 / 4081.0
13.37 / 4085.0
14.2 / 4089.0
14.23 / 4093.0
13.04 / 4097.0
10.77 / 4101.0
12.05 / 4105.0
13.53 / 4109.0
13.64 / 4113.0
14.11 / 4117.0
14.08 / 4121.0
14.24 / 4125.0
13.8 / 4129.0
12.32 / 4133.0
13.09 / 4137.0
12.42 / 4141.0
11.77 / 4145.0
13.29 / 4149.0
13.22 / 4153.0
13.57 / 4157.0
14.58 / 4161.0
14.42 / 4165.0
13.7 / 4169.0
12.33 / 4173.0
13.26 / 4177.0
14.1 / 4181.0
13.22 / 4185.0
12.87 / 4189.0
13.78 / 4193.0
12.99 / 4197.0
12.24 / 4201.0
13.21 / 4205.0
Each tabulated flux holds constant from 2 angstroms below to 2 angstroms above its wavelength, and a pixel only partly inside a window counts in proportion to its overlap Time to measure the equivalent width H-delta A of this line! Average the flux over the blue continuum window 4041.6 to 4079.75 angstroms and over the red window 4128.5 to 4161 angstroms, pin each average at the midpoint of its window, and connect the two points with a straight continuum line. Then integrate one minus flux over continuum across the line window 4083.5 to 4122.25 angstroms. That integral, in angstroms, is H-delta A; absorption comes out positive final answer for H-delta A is -2.3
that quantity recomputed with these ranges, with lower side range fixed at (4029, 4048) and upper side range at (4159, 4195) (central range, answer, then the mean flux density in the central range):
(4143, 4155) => 0.5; 12.8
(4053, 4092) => 0.3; 12.6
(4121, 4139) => -0.3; 13.4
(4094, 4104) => 0.6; 12.2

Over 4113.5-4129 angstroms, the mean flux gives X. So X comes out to 14.1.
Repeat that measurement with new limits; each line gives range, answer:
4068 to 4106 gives 12.7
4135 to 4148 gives 12.5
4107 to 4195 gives 13.4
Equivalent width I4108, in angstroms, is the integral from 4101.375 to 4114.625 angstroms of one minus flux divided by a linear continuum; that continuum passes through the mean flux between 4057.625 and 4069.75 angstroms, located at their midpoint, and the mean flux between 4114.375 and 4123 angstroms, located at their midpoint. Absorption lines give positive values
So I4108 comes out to 0.9 angstroms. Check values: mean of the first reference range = 12.2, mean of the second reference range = 14.1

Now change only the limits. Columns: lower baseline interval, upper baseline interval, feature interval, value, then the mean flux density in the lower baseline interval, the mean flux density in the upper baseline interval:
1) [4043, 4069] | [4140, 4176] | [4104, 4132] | -1.9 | 12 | 13.3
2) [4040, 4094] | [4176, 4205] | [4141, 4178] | -0.7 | 12.5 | 13.2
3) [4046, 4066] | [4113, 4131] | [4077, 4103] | 0.3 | 12.2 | 14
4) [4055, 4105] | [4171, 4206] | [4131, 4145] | 0.4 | 12.6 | 13.1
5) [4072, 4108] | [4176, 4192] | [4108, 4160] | -1.2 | 12.7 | 13.4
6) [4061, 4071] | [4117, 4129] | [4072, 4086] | 0.2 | 12.1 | 14.1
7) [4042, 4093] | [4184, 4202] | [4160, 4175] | -0.9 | 12.4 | 13.1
